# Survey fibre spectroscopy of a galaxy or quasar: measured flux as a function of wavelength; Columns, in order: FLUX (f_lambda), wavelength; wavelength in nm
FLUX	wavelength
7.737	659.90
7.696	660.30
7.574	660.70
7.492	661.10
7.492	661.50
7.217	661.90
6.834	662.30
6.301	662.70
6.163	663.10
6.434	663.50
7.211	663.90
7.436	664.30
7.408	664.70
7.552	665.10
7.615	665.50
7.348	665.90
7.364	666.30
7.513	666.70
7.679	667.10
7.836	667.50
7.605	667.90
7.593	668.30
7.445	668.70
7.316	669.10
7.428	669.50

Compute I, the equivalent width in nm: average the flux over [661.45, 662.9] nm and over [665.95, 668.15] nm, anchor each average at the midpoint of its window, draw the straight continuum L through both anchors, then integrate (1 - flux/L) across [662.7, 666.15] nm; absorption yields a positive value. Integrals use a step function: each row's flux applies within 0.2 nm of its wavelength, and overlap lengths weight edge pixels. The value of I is 0.06 nm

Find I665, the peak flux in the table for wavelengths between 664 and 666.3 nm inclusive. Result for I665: 7.615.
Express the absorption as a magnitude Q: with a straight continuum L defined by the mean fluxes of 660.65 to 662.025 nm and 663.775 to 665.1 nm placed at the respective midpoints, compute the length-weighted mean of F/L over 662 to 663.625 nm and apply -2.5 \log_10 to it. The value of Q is 0.15 mag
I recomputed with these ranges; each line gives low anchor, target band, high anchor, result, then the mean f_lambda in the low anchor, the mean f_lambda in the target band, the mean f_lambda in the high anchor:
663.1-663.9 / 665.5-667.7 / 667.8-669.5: -0.137 nm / 6.56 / 7.55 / 7.48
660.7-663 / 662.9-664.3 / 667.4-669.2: 0.094 nm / 7.07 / 6.72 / 7.56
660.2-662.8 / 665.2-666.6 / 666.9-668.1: 0.024 nm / 7.25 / 7.46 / 7.71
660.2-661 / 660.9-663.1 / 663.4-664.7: 0.129 nm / 7.61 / 6.99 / 7.13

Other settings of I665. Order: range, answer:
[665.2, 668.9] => 7.836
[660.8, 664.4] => 7.492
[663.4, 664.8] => 7.436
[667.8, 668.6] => 7.605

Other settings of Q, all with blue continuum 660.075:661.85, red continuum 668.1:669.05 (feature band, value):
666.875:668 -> -0.03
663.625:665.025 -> 0.03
